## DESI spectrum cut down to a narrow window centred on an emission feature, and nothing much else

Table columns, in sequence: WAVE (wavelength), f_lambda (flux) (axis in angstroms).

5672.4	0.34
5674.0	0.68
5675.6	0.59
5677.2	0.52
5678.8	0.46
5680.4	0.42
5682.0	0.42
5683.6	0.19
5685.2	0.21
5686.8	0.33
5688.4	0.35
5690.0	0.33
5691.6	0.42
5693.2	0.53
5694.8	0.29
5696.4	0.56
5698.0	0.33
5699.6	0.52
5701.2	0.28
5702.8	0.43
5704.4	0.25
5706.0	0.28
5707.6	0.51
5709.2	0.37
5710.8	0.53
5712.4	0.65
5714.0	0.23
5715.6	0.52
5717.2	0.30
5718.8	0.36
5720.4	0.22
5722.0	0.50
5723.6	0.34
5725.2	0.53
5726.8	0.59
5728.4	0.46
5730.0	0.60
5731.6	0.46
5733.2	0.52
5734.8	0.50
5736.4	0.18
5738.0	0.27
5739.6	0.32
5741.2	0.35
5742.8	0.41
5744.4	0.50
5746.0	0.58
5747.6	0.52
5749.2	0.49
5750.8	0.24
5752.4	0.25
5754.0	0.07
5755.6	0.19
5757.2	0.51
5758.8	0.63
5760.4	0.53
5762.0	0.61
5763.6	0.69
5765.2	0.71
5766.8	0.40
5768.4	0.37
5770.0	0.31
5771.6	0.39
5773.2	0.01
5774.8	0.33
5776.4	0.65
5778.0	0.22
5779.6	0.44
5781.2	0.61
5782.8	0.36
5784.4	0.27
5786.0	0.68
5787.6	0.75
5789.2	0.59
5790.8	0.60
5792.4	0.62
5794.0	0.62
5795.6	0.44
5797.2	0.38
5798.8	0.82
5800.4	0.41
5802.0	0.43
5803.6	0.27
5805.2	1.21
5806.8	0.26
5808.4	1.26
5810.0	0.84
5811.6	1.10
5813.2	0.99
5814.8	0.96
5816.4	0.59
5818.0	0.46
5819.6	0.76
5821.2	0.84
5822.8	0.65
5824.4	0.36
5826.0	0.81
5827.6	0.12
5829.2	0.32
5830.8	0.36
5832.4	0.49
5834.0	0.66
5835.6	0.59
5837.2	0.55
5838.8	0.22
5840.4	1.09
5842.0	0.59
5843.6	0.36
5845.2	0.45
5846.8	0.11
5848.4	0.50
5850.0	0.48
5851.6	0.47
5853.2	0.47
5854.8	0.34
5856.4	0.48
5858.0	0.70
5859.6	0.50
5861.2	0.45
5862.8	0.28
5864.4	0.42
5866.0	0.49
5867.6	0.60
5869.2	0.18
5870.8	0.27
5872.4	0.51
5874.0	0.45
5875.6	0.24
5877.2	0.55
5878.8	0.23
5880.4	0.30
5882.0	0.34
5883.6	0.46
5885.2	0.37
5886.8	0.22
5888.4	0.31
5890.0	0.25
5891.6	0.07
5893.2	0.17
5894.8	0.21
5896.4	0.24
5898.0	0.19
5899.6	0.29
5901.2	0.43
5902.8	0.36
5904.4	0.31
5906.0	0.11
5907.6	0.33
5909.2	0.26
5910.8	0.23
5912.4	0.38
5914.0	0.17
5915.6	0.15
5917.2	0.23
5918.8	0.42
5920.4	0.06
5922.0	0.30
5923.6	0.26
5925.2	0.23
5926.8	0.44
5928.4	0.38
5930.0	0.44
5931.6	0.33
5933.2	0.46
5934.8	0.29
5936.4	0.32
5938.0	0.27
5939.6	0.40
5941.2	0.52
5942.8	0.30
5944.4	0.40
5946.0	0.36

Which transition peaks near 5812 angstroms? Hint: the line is C IV 1549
